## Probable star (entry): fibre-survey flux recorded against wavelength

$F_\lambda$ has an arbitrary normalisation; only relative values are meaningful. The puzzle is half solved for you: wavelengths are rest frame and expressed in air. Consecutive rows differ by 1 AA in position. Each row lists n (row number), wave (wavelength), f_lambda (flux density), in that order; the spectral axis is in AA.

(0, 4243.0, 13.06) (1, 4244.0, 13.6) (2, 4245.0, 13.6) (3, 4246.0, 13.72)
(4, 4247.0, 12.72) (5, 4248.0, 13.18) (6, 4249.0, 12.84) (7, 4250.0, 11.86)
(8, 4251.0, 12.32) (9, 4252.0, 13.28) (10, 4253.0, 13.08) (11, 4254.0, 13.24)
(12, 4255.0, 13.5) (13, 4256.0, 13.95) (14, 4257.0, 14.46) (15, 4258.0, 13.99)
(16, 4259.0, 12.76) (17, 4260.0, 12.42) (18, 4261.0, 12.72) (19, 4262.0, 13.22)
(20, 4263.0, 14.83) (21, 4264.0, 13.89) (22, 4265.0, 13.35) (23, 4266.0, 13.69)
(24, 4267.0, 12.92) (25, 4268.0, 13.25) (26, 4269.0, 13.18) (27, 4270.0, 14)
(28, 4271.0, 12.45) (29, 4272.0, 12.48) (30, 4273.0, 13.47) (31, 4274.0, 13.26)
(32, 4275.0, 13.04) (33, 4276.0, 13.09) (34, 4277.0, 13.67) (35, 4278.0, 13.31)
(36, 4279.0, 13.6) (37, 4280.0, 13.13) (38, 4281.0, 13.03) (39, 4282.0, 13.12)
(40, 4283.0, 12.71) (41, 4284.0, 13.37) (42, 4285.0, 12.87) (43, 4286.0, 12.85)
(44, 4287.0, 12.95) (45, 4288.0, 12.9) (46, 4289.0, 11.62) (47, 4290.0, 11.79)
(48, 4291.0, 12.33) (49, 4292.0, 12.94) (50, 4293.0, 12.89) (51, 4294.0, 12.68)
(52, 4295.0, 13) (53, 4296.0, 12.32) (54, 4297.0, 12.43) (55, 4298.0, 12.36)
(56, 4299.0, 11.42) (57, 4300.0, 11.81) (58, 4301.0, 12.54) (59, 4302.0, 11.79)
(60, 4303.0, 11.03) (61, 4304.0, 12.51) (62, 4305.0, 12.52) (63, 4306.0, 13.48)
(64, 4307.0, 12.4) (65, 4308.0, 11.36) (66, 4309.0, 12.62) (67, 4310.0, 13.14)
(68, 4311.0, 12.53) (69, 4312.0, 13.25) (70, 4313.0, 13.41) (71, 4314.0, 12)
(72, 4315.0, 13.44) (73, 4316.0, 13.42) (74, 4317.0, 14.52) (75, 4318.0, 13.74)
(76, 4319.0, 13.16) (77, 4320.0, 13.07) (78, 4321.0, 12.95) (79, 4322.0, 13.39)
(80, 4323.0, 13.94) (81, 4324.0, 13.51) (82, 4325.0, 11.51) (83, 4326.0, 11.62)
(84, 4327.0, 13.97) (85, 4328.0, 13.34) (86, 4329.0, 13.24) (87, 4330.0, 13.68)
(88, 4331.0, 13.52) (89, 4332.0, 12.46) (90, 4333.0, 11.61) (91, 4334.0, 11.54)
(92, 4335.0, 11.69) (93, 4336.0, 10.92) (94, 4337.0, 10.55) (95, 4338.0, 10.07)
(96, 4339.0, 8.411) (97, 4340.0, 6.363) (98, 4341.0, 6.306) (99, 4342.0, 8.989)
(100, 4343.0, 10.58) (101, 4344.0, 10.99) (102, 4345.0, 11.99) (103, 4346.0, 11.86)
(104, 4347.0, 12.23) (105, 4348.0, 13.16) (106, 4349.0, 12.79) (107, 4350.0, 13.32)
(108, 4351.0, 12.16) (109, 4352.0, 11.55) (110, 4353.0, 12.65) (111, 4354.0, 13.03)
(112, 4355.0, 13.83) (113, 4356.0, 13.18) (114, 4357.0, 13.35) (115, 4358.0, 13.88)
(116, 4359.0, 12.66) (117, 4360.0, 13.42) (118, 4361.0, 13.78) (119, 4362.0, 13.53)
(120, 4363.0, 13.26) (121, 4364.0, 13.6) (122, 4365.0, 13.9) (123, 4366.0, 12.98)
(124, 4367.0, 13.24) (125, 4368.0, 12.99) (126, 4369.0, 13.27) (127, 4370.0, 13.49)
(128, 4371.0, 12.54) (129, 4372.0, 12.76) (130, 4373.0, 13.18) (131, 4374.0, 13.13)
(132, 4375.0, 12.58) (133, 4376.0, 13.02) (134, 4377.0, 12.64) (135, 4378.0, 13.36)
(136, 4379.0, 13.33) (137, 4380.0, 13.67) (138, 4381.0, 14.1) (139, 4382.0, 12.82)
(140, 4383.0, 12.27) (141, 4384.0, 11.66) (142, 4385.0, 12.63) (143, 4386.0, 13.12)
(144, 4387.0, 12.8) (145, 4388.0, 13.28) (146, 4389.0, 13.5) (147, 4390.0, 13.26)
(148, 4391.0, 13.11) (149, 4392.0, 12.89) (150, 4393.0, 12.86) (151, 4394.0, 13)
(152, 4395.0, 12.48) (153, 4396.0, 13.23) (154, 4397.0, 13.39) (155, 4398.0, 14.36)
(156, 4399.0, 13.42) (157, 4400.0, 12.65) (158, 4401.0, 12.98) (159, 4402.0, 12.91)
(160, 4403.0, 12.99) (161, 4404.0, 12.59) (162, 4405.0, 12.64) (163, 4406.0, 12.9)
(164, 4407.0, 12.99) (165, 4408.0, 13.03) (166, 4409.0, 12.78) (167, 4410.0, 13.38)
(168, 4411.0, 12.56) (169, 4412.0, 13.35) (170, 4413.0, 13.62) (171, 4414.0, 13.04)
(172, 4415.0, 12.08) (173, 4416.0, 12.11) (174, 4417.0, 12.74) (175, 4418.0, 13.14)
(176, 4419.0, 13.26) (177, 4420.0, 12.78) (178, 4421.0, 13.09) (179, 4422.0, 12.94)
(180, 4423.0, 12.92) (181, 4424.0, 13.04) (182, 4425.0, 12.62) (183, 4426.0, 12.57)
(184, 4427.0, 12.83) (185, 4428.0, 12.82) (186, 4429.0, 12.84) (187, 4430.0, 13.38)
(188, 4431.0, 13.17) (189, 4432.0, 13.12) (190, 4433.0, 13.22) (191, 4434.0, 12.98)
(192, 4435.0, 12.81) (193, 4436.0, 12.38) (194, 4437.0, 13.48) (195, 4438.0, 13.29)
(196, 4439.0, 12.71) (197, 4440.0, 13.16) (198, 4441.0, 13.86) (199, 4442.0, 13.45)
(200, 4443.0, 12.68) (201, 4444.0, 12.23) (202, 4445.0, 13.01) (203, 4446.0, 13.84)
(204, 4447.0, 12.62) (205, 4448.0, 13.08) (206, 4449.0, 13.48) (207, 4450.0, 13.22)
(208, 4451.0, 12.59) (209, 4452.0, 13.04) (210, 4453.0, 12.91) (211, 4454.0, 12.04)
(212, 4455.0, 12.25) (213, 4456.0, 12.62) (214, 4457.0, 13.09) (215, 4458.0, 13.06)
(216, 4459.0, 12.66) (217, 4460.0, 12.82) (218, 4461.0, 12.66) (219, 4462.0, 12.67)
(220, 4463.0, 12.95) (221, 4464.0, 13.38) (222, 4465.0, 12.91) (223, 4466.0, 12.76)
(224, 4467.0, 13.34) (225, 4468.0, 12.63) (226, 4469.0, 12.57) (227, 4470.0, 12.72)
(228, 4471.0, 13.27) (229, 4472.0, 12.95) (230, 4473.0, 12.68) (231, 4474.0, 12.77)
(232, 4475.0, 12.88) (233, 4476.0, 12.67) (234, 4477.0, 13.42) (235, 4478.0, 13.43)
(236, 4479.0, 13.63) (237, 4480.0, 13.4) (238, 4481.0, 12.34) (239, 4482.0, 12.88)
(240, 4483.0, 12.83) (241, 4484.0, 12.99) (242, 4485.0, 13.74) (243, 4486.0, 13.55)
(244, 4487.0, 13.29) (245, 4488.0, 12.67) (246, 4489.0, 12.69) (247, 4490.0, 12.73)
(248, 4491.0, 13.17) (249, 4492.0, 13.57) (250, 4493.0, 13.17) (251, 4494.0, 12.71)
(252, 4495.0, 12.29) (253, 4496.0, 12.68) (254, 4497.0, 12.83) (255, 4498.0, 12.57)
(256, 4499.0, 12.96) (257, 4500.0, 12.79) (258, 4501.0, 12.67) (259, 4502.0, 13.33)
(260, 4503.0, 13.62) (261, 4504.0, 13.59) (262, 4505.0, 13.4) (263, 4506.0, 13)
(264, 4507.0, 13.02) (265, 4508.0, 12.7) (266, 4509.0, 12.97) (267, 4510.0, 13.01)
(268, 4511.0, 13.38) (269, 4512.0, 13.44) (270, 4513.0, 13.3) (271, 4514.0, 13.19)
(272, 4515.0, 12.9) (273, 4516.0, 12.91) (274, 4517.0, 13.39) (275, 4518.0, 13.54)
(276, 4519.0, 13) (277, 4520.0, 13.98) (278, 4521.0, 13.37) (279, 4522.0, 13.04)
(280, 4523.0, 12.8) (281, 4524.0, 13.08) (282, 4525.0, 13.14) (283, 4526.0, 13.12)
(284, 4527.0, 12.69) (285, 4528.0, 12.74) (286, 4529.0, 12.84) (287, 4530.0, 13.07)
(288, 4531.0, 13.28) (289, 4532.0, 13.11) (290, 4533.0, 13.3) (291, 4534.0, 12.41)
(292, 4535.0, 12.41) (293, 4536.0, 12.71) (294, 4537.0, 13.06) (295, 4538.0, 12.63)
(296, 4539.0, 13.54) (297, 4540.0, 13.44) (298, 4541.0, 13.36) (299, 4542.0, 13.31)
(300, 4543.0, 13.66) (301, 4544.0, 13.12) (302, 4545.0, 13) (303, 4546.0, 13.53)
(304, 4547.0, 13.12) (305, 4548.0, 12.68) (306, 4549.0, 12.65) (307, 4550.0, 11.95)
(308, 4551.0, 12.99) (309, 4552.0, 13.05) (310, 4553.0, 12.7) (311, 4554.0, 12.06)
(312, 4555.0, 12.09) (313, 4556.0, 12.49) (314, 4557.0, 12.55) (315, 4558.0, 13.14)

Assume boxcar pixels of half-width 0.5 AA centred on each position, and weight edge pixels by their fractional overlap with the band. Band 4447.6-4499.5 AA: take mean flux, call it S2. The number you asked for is 12.9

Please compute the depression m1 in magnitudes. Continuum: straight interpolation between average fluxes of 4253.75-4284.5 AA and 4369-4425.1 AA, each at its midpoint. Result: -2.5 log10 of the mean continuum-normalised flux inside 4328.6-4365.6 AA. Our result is 0.10 mag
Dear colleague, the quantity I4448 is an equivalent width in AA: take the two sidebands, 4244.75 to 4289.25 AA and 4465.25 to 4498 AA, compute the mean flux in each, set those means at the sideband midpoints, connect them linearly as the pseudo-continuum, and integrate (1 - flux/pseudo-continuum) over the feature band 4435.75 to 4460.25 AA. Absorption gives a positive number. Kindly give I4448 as 0.1 AA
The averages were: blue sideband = 13.2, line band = 12.9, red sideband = 13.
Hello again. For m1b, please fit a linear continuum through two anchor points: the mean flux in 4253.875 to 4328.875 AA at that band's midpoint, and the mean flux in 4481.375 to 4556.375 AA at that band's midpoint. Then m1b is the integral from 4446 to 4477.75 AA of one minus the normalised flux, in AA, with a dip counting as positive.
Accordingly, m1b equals 0.3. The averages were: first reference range 13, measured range 12.9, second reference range 13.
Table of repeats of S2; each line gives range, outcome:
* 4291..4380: 12.5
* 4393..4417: 13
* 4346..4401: 13.1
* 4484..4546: 13.1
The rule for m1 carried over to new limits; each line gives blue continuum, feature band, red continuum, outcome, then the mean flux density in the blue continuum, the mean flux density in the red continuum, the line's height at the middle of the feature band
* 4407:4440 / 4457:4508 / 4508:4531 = 0.006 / 12.9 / 13.1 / 13.1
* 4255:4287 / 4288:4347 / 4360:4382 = 0.099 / 13.3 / 13.2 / 13.3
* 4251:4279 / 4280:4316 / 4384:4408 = 0.057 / 13.3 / 13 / 13.3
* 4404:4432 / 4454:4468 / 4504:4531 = 0.015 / 12.9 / 13.1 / 13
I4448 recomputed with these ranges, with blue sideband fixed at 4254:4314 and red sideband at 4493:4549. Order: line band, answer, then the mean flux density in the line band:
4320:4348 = 2.9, 11.6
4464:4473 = 0.1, 12.9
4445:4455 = 0.1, 12.9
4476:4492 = -0.1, 13.1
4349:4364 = -0.2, 13.1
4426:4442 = -0.1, 13.1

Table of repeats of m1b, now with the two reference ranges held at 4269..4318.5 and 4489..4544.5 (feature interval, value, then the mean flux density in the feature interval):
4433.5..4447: -0.1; 13.1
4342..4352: 0.7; 11.9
